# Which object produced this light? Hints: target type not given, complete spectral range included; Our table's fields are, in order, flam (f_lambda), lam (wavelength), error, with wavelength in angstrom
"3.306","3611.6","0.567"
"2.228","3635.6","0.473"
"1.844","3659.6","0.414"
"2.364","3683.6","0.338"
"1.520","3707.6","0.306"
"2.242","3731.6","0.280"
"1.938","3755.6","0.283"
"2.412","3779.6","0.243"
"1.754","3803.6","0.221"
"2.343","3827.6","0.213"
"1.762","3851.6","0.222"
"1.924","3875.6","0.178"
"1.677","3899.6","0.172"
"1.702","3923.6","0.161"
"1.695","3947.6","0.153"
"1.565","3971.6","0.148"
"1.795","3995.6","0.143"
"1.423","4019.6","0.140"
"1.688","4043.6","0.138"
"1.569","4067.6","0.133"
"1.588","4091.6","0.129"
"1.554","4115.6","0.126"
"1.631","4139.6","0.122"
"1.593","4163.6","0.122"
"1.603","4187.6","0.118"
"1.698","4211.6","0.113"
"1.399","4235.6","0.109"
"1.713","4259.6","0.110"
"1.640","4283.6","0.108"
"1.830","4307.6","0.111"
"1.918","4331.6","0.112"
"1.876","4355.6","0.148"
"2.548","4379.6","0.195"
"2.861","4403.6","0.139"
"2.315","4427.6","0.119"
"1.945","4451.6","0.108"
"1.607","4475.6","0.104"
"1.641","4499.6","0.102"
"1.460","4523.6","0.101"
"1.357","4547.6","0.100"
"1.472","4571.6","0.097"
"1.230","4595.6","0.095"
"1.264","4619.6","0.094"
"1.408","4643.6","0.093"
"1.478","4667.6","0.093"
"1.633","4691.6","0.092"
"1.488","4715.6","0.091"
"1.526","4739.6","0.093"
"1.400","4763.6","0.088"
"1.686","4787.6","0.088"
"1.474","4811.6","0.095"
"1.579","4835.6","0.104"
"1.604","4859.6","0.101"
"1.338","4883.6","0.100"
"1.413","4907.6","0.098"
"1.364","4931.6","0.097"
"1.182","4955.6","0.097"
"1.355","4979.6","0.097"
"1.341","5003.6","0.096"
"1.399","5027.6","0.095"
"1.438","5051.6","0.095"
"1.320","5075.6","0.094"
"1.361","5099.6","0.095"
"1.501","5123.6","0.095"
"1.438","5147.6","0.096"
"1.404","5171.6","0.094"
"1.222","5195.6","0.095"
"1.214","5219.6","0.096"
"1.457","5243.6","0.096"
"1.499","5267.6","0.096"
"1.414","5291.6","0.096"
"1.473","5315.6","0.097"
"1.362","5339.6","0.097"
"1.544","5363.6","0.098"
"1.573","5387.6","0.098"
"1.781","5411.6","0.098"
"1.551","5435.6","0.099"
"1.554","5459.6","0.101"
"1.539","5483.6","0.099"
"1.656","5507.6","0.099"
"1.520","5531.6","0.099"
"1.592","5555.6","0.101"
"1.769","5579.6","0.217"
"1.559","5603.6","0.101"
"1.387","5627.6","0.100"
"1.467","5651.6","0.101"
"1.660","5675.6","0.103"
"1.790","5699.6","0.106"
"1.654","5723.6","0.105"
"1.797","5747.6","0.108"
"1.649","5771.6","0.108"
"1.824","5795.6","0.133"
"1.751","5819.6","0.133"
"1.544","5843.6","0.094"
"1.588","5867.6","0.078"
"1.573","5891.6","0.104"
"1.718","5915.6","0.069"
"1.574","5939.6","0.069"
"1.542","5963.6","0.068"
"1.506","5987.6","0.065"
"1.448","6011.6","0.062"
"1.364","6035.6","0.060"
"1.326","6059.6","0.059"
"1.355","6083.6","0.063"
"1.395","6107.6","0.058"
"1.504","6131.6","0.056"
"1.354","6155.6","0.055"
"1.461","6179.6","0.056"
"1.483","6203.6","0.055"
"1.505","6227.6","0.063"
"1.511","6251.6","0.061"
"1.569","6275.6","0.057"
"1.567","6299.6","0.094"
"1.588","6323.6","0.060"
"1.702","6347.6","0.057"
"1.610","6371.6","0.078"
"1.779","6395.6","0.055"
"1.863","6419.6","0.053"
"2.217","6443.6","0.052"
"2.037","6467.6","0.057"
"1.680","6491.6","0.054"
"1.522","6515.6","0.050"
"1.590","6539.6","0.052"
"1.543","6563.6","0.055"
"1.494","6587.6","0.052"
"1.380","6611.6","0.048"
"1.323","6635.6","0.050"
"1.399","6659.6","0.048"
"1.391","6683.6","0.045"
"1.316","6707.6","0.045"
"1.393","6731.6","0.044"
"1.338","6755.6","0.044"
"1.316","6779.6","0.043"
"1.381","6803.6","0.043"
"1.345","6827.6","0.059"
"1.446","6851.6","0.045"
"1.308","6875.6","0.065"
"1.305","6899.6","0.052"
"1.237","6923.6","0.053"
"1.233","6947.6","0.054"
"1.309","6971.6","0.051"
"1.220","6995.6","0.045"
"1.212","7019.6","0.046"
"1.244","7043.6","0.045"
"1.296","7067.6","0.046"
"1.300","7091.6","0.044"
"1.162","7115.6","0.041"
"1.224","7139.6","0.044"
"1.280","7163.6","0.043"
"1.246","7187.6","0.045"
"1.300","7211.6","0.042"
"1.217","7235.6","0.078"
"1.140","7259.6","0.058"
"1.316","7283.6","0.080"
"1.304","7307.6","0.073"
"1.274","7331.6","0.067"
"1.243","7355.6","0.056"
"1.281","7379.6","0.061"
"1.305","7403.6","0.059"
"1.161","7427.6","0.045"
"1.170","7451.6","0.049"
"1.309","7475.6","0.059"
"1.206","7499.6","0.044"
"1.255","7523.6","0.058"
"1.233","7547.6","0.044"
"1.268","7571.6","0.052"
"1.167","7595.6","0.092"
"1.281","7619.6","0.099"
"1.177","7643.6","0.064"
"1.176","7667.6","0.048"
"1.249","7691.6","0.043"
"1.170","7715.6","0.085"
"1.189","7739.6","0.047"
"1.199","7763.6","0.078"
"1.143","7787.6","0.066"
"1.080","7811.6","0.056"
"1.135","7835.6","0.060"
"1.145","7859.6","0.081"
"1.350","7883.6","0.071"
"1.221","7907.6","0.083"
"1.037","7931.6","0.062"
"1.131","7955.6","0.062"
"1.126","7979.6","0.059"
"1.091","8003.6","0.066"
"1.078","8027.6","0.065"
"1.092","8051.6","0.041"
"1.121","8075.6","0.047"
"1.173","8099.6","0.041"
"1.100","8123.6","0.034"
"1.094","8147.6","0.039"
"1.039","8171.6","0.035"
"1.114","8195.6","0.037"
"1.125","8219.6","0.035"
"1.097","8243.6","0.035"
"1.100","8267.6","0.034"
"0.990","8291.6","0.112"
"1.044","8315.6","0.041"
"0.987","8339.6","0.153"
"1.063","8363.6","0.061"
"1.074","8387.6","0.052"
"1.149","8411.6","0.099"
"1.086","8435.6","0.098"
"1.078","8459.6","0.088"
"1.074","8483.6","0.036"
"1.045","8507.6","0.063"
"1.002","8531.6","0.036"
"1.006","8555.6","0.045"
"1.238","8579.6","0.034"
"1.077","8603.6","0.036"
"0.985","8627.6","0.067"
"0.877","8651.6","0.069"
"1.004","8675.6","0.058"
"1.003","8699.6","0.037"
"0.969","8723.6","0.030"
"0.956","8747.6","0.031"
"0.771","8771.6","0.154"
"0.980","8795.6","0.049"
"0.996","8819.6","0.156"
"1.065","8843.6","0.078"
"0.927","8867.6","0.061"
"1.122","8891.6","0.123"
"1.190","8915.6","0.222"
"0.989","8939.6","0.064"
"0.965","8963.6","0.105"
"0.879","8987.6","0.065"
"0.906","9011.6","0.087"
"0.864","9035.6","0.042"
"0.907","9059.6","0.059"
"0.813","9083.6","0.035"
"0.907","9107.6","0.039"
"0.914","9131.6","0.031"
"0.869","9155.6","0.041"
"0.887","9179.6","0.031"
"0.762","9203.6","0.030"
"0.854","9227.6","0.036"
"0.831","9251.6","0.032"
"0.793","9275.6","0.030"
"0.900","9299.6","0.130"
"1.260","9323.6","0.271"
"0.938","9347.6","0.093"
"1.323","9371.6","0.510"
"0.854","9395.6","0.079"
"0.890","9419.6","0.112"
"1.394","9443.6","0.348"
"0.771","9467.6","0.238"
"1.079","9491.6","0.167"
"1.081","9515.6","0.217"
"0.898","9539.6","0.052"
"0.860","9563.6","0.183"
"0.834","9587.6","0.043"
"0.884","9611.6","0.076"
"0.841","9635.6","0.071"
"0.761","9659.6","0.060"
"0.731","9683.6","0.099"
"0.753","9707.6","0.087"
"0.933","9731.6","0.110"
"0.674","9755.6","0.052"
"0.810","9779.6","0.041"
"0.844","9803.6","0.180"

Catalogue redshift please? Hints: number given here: 1.303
